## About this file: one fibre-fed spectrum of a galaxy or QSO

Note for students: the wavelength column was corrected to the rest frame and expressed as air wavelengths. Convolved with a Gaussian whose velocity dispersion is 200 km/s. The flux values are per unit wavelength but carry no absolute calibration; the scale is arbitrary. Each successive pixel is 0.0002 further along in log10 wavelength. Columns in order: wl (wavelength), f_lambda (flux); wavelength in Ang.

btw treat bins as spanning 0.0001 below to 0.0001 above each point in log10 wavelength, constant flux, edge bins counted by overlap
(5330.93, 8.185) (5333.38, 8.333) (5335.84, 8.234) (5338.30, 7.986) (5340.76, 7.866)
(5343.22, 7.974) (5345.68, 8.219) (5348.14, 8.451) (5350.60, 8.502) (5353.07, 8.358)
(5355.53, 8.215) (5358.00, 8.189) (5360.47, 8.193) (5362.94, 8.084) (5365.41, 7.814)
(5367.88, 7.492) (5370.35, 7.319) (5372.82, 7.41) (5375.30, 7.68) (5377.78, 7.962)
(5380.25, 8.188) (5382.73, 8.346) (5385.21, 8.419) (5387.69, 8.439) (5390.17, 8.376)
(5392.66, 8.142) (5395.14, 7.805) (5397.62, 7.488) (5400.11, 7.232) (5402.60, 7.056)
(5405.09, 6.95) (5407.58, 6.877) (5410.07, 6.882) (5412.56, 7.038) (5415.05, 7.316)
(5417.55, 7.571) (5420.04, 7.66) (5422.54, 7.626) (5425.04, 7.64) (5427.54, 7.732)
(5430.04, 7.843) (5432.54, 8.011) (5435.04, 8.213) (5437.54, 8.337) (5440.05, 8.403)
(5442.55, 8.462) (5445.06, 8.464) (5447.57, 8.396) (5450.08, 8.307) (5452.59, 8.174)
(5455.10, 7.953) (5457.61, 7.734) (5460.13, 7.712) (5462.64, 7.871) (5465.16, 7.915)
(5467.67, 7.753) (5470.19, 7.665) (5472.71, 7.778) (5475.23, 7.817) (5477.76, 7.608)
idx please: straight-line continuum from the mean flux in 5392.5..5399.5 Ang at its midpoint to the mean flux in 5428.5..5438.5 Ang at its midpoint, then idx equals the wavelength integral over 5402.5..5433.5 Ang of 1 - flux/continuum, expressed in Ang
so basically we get 2.1 Ang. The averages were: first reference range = 7.71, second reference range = 8.09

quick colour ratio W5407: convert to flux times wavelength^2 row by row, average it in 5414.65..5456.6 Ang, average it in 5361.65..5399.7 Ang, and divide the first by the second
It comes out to 1.03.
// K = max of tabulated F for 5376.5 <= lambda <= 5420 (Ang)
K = 8.439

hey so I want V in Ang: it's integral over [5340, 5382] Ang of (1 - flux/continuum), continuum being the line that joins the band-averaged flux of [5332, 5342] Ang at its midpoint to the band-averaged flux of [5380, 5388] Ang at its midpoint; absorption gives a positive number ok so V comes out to 1.18 Ang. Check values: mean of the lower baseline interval 8.11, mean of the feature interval 8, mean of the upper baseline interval 8.36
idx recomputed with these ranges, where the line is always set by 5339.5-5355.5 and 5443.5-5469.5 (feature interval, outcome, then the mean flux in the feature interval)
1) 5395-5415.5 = 2.5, 7.14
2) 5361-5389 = 0.8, 7.93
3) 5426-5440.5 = 0.0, 8.06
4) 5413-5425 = 0.9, 7.52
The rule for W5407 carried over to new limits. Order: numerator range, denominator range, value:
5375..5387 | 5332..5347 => 1.02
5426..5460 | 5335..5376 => 1.05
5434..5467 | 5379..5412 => 1.08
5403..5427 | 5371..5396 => 0.91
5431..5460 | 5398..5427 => 1.14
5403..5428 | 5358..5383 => 0.95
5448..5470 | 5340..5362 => 1.00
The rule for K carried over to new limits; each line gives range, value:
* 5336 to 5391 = 8.502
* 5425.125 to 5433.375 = 8.011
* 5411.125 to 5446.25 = 8.464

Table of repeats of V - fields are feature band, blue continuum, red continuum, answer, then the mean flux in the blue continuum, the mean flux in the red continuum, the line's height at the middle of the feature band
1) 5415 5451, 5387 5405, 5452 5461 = -0.9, 7.72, 7.88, 7.82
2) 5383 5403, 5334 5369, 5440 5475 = 0.4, 8.12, 8.02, 8.08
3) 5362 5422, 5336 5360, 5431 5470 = 3.8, 8.2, 8.1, 8.16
